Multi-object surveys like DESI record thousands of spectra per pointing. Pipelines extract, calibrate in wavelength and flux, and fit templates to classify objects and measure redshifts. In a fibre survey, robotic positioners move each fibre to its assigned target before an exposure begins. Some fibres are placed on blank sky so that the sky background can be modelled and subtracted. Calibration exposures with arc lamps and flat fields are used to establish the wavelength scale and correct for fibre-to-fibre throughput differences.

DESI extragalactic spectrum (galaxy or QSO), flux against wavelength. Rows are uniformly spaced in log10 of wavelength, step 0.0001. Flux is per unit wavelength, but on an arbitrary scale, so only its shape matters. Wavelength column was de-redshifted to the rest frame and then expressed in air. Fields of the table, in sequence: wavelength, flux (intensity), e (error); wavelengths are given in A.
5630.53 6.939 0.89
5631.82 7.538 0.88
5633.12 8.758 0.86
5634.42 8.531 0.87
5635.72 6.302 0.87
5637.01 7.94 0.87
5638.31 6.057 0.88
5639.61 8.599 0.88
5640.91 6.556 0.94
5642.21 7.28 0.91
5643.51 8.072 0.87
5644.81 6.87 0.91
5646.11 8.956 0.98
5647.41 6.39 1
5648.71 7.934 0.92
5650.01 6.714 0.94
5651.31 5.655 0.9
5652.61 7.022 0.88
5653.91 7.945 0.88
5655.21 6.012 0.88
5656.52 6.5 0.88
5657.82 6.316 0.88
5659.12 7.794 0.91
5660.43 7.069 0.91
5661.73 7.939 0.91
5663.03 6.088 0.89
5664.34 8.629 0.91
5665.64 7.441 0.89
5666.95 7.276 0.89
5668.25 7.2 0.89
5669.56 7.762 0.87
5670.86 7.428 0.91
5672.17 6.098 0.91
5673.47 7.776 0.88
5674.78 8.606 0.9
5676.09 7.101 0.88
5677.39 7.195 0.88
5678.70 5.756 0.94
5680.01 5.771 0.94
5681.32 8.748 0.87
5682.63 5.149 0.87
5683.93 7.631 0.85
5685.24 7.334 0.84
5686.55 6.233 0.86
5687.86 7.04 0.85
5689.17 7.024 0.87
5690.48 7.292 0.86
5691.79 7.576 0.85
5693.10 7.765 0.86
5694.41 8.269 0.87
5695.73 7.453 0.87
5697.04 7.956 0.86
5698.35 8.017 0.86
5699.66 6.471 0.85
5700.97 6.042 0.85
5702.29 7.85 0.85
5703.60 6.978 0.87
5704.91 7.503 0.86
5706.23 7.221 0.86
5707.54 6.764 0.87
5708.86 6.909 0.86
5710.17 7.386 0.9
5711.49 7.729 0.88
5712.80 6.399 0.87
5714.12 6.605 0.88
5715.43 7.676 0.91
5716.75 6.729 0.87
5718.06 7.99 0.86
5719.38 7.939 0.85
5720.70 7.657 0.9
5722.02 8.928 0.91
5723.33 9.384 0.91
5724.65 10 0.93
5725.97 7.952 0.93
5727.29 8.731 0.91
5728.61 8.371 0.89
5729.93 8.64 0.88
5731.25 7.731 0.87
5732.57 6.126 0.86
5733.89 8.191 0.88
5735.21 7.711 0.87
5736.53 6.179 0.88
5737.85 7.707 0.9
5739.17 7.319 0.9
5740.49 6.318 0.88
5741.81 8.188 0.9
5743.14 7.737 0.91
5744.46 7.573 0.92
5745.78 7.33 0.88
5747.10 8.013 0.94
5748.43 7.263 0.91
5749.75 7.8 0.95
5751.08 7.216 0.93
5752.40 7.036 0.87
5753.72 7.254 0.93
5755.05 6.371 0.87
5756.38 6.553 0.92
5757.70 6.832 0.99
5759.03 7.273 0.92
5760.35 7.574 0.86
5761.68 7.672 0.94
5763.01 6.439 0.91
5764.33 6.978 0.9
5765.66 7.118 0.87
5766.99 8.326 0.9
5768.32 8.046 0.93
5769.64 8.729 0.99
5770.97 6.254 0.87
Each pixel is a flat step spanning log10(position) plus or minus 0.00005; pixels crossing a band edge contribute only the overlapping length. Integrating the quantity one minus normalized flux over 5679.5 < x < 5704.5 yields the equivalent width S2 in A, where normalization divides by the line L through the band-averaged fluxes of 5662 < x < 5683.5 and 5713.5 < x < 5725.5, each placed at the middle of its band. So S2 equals 1.13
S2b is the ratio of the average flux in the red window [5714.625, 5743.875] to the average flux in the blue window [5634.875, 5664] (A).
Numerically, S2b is 1.11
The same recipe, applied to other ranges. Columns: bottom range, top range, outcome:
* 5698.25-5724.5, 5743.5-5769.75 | 0.99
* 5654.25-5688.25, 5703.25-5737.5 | 1.08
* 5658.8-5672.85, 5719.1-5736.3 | 1.12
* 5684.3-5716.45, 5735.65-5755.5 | 1.01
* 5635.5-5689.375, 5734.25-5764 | 1.02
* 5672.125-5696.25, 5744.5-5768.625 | 1.01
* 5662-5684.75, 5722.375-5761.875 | 1.06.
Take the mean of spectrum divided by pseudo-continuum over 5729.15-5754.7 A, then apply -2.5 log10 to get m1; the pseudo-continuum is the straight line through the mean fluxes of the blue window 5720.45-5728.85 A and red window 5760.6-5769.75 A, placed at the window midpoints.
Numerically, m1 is 0.11 mag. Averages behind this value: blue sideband 8.79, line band 7.43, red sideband 7.55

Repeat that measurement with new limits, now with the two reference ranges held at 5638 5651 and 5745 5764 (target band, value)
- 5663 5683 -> 0.02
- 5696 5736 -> -0.06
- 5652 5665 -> 0.03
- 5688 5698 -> -0.05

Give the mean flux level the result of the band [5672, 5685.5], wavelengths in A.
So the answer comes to 7.04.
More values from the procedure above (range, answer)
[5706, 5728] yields 7.78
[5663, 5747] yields 7.45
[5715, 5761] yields 7.64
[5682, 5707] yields 7.2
